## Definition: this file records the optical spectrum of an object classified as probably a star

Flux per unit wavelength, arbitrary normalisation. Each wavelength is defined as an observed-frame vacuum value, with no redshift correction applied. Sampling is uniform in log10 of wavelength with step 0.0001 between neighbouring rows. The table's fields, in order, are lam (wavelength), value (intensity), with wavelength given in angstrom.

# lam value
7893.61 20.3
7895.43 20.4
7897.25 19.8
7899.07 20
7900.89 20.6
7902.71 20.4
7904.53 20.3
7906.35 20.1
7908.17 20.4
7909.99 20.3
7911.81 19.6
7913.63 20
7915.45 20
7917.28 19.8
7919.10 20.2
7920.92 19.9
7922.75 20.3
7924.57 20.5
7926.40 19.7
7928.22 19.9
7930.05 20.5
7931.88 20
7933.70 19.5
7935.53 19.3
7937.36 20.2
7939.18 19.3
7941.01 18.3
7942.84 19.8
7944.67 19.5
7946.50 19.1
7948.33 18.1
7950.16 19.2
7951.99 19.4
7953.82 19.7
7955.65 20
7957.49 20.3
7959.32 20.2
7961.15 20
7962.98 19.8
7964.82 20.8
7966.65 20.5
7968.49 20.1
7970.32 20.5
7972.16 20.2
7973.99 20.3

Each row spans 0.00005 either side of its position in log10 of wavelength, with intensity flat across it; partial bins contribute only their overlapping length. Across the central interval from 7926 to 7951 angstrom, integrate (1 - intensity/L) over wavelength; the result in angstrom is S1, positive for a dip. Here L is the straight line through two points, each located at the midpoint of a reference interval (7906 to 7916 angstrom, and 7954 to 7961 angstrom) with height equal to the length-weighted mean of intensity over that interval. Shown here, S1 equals 0.8 angstrom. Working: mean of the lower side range 20.1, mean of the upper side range 20.1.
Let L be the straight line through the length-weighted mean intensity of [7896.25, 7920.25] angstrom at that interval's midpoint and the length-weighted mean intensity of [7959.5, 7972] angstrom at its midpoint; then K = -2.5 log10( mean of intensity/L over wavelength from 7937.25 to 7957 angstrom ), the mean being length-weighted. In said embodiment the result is 0.050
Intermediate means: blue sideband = 20.1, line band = 19.3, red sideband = 20.3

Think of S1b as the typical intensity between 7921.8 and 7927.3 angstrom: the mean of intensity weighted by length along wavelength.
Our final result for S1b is 20.1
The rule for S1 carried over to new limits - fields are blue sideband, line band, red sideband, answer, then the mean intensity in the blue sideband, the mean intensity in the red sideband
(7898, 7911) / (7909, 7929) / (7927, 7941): 0.0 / 20.3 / 19.7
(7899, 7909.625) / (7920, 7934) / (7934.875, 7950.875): -0.3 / 20.3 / 19.2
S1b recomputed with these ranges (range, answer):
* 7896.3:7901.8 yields 20.1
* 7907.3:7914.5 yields 20.1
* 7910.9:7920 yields 19.9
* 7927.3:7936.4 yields 19.8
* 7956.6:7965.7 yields 20.2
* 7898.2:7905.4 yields 20.3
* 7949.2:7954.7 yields 19.4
